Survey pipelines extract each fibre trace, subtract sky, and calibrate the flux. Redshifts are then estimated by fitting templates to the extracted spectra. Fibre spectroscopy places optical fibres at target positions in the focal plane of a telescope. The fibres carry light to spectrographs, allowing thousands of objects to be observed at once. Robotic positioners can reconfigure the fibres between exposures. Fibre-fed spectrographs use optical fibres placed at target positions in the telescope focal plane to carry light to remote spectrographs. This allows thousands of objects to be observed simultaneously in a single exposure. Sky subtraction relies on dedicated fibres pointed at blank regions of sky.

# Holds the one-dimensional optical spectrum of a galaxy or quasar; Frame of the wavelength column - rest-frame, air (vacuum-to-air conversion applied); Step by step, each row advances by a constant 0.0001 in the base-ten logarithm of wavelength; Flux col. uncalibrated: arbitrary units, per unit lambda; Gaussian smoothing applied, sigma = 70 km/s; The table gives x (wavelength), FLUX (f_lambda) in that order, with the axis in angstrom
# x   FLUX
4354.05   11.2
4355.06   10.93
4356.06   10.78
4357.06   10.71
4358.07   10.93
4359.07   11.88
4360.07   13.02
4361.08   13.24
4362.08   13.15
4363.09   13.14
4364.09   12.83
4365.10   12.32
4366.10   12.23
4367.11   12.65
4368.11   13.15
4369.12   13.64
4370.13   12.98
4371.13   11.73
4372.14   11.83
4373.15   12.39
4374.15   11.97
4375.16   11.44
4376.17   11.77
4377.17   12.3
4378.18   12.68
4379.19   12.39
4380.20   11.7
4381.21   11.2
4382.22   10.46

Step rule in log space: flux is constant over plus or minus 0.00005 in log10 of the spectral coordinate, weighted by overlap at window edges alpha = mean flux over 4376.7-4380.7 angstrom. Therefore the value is 12.3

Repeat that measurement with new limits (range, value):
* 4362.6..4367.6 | 12.6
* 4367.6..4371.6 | 12.9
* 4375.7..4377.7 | 12.1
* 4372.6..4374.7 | 12.2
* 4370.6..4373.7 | 12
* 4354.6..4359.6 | 11.1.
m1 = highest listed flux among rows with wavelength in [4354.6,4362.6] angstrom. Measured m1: 13.24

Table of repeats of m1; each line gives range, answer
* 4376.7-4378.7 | 12.68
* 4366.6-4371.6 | 13.64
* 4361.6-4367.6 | 13.15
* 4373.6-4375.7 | 11.97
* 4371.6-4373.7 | 12.39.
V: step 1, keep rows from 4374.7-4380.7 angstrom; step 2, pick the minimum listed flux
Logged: 11.44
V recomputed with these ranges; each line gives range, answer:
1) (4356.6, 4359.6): 10.71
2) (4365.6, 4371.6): 11.73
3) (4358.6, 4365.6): 11.88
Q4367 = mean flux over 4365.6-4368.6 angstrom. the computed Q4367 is 12.7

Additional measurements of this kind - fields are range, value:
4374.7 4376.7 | 11.7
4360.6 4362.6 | 13.2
